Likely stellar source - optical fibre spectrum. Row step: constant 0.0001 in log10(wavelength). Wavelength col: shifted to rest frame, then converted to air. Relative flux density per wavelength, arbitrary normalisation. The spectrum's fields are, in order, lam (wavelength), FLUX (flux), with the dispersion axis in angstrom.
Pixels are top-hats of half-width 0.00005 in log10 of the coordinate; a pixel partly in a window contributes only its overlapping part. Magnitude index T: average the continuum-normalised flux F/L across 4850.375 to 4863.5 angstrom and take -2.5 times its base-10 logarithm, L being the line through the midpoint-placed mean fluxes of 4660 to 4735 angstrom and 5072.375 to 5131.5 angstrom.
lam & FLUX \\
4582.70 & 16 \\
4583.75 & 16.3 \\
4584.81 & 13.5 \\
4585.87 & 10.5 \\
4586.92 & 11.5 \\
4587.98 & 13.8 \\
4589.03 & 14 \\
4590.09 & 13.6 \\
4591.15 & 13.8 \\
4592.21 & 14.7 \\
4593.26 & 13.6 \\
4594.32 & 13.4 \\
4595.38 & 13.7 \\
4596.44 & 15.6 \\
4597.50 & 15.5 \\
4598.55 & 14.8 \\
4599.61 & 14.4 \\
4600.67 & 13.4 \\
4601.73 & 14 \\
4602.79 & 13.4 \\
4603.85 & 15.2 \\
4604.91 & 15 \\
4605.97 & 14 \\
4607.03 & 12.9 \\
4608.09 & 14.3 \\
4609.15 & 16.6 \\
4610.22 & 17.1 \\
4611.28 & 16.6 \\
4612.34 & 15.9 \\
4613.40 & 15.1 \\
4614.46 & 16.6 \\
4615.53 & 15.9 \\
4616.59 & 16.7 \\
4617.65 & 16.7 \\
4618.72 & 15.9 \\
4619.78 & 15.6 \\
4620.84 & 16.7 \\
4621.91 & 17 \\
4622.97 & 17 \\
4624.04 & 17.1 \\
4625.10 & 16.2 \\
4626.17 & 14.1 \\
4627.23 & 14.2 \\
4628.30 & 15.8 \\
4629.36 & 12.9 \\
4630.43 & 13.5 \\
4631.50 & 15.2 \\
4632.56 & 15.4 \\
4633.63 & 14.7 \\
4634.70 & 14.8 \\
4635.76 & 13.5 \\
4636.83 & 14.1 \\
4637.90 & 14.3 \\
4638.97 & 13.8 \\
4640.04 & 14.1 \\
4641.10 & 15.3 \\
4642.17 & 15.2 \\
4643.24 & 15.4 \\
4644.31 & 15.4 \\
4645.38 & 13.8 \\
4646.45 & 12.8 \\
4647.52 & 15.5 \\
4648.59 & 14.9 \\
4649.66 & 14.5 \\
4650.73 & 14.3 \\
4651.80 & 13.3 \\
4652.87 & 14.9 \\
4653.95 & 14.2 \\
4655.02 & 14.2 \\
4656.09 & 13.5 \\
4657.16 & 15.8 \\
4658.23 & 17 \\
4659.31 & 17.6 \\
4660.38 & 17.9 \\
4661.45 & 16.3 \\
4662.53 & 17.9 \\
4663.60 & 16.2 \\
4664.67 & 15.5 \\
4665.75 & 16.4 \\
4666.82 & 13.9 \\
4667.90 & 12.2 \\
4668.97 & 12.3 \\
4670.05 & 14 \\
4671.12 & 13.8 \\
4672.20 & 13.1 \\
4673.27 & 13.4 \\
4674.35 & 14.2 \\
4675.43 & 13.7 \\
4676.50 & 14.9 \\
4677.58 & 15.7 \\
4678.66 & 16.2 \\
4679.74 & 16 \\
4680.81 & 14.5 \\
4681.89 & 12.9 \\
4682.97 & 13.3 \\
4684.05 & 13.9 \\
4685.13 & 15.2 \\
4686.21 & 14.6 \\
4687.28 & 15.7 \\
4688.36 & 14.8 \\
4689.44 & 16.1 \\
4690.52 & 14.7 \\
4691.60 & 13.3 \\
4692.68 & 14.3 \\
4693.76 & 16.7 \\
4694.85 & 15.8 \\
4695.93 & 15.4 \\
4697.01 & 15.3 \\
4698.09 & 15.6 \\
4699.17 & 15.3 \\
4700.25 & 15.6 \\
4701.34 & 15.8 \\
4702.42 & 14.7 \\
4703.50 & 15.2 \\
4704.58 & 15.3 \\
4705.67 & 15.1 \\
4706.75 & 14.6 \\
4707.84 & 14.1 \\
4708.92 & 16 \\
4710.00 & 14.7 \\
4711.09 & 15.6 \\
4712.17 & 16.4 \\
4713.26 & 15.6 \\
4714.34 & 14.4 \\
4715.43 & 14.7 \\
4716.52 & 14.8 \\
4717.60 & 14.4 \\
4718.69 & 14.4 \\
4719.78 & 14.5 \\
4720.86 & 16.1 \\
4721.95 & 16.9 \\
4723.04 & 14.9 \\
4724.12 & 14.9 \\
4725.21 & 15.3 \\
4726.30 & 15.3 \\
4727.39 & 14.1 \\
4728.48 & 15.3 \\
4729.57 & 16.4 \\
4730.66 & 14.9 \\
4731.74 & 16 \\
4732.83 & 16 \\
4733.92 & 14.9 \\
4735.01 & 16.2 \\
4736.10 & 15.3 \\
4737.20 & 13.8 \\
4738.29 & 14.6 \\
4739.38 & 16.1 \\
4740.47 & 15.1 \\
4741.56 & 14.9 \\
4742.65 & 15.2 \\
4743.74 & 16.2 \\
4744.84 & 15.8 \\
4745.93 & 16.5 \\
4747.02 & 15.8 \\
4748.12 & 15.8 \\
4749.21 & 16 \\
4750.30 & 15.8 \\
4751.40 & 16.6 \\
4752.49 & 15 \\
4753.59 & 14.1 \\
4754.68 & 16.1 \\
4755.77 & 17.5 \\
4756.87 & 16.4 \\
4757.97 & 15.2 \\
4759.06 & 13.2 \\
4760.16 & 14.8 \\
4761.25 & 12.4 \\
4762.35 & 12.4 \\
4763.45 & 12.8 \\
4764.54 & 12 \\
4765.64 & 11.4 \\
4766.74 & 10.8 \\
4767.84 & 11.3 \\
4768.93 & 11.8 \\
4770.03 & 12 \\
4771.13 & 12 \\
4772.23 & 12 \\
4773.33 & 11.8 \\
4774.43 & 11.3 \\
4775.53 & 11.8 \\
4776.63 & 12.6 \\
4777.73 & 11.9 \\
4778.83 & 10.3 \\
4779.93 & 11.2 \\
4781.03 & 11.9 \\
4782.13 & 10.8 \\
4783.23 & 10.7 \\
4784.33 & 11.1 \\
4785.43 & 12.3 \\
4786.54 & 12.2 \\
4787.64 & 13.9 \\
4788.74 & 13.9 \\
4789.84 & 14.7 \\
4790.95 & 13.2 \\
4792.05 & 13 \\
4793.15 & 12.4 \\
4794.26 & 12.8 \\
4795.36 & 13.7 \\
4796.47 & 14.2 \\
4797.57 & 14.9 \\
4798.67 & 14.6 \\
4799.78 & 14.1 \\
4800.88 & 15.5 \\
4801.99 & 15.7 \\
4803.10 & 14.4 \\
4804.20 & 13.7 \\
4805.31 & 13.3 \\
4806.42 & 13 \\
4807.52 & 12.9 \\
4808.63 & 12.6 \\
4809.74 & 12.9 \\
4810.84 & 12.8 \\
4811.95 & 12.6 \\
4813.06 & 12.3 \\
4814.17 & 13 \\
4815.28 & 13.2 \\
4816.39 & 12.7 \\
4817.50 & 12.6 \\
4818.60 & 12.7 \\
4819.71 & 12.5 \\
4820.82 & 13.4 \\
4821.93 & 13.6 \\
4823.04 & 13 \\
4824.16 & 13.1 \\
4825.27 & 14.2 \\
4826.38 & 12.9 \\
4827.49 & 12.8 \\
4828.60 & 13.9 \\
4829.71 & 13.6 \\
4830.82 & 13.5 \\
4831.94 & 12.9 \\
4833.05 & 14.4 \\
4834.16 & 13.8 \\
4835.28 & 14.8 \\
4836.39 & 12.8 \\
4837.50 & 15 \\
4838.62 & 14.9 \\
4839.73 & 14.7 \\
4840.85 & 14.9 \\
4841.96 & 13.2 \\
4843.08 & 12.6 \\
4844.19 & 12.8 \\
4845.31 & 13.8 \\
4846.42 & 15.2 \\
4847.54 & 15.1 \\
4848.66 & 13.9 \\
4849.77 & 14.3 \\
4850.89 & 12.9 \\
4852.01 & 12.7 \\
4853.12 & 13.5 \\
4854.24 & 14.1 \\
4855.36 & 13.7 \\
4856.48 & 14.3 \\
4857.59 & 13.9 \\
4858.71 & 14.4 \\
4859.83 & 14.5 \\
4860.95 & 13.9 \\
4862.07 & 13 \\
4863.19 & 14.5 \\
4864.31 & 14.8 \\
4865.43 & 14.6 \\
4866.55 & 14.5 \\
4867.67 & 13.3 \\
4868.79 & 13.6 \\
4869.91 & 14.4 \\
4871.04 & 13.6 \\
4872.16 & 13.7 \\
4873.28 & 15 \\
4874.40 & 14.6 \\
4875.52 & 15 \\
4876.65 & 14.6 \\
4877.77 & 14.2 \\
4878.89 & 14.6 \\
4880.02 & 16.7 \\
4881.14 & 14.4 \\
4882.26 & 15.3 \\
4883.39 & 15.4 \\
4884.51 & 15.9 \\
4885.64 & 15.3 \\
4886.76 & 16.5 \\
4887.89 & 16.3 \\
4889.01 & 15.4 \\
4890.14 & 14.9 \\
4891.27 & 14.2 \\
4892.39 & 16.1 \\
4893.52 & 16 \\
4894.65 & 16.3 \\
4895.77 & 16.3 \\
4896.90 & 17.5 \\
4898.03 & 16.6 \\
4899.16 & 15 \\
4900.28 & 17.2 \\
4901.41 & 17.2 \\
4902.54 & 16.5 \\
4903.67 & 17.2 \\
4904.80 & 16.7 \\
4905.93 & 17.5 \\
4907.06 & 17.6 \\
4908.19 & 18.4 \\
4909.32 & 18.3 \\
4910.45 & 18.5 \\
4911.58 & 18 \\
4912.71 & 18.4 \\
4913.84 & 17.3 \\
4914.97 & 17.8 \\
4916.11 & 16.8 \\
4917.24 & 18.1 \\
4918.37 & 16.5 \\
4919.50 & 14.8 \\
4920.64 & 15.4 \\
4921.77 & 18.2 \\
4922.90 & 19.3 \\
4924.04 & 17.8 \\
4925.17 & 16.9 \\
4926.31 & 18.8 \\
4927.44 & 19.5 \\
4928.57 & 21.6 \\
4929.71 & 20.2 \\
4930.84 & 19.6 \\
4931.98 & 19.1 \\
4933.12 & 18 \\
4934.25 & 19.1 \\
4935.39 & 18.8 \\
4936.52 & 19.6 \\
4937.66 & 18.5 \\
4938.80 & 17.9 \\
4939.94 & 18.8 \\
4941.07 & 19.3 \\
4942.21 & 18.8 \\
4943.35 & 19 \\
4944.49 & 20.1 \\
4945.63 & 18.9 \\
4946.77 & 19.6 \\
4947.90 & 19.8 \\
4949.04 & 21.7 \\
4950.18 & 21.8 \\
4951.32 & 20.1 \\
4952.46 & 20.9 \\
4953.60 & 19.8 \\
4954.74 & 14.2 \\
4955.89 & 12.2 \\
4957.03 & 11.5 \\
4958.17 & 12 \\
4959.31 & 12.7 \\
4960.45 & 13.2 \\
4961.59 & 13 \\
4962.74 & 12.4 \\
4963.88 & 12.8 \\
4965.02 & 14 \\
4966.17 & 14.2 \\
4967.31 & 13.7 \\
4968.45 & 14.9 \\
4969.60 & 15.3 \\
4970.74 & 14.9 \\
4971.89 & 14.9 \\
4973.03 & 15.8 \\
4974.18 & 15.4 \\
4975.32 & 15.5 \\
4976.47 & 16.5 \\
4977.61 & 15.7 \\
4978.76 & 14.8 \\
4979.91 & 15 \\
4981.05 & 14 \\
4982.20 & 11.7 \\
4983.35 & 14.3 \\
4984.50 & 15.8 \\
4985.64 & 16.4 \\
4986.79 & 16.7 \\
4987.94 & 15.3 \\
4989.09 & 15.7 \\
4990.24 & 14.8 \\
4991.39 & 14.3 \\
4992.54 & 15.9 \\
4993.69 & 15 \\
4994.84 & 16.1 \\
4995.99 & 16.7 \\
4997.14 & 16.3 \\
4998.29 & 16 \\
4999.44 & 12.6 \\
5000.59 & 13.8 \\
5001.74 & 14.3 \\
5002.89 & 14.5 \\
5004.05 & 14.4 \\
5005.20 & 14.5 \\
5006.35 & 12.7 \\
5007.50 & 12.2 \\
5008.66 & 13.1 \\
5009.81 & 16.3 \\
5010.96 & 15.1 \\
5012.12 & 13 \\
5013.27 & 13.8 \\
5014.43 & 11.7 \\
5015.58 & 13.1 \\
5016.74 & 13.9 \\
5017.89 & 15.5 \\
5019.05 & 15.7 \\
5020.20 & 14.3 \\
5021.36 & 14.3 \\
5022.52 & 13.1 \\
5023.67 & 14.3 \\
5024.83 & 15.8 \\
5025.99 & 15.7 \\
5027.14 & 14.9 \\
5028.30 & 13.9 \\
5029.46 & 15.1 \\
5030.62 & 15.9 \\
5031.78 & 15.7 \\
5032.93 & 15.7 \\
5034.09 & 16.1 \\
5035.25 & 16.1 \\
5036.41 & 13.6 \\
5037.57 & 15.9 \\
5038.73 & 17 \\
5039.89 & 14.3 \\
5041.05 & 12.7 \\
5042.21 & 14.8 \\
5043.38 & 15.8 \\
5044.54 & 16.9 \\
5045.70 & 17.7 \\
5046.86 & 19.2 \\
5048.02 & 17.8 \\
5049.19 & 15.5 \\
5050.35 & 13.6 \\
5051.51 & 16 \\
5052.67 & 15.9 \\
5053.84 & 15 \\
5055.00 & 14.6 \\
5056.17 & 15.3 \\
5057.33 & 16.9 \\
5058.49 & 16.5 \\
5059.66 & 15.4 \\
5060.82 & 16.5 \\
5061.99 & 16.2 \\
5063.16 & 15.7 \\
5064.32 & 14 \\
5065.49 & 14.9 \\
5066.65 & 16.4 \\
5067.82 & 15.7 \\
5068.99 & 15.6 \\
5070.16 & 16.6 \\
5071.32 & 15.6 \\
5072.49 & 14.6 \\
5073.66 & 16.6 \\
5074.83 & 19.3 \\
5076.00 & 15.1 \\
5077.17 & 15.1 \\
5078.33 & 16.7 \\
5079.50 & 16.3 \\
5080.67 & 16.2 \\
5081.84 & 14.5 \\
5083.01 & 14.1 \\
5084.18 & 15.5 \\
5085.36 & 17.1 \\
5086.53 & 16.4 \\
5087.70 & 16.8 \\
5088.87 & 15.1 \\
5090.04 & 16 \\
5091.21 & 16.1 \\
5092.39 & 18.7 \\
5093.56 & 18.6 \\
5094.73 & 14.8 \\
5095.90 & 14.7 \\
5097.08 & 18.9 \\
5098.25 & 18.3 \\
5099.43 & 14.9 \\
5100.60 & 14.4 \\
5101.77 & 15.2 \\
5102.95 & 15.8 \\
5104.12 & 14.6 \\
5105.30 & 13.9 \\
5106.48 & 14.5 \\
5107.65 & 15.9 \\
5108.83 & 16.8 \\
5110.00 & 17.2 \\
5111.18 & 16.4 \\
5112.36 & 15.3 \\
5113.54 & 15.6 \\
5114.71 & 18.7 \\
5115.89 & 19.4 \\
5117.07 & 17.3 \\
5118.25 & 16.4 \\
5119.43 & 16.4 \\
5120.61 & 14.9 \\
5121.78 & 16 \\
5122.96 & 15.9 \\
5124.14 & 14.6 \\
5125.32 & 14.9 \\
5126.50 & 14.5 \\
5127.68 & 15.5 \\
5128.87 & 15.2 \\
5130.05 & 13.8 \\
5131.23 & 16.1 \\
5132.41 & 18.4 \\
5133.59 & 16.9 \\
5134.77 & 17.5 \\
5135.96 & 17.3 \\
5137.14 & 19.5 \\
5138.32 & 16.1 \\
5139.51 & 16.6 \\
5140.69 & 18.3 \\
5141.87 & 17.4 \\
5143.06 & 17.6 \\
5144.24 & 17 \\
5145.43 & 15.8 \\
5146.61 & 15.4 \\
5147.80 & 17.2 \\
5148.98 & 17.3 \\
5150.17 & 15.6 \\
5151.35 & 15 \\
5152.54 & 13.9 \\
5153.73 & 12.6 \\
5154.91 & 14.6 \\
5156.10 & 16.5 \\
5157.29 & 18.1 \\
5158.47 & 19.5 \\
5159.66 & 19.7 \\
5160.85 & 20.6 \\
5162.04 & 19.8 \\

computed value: 0.12 mag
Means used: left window 15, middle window 13.8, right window 16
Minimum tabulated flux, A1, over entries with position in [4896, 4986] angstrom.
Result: 11.5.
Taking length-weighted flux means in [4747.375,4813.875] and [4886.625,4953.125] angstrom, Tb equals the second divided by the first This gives 1.36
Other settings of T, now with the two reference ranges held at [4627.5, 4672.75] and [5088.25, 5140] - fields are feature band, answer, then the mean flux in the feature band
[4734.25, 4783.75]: 0.10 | 13.7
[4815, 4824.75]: 0.18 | 13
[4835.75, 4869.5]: 0.10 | 14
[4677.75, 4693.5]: 0.01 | 14.7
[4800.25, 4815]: 0.14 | 13.4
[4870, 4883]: 0.06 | 14.7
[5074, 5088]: 0.00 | 16.1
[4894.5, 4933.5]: -0.14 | 17.7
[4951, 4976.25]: 0.08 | 14.7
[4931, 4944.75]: -0.20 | 18.9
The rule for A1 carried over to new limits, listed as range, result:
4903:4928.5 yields 14.8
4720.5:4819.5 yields 10.3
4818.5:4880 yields 12.5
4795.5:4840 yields 12.3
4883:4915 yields 14.2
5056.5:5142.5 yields 13.8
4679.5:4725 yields 12.9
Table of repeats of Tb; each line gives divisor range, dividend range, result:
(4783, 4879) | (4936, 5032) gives 1.13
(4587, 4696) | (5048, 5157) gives 1.08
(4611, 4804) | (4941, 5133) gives 1.07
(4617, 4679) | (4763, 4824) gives 0.85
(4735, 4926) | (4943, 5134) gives 1.08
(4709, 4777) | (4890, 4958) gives 1.23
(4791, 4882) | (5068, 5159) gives 1.17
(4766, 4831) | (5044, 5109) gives 1.24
